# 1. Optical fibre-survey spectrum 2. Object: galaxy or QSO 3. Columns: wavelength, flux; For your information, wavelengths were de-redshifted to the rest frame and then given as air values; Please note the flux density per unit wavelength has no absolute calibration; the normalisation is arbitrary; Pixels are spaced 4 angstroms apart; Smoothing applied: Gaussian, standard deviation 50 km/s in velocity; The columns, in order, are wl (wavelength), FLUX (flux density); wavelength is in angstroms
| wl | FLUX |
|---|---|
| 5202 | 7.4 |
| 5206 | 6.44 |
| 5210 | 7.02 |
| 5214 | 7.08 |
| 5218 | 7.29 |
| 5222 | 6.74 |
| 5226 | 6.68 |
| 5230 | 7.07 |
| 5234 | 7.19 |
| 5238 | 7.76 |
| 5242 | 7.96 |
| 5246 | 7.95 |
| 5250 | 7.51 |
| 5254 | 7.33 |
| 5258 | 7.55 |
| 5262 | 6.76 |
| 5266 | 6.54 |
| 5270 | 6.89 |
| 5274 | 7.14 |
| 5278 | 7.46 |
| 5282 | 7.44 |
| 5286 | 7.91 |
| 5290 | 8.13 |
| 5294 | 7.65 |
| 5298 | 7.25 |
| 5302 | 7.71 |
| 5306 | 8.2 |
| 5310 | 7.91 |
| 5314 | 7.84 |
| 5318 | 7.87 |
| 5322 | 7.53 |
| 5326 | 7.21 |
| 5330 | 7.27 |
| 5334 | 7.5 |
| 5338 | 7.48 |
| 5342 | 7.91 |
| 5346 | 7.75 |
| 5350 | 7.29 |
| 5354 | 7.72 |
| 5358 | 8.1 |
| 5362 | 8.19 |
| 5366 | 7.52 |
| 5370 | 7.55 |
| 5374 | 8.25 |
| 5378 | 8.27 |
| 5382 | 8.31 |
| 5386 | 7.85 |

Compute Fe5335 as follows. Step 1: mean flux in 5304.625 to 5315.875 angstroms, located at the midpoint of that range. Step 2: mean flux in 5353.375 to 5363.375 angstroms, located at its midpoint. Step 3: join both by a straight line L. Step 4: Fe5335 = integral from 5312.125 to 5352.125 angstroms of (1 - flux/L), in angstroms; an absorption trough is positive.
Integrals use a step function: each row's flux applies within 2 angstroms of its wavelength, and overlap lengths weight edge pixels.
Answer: 2.17 angstroms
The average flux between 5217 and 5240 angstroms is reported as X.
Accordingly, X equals 7.11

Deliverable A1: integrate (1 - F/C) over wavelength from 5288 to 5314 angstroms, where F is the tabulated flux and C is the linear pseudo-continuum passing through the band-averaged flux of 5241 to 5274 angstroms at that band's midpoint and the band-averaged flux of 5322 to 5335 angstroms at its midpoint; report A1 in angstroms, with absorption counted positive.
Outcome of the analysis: -1.7 angstroms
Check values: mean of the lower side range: 7.28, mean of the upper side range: 7.34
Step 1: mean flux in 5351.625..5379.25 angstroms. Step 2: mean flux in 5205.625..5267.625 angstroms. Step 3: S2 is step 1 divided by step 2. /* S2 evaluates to 1.10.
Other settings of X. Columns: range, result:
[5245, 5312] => 7.48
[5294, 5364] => 7.69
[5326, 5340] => 7.39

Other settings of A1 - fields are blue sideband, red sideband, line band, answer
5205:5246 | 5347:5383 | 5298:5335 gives 0.0 angstroms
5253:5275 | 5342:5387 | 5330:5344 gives 0.1 angstroms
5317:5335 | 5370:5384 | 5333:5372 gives 0.6 angstroms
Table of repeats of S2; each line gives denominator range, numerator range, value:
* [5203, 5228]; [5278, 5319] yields 1.13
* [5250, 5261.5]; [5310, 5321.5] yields 1.06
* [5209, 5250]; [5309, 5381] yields 1.06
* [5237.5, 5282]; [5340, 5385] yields 1.08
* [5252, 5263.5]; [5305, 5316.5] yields 1.10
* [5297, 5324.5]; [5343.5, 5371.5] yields 1.00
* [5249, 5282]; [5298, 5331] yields 1.07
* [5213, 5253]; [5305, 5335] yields 1.04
